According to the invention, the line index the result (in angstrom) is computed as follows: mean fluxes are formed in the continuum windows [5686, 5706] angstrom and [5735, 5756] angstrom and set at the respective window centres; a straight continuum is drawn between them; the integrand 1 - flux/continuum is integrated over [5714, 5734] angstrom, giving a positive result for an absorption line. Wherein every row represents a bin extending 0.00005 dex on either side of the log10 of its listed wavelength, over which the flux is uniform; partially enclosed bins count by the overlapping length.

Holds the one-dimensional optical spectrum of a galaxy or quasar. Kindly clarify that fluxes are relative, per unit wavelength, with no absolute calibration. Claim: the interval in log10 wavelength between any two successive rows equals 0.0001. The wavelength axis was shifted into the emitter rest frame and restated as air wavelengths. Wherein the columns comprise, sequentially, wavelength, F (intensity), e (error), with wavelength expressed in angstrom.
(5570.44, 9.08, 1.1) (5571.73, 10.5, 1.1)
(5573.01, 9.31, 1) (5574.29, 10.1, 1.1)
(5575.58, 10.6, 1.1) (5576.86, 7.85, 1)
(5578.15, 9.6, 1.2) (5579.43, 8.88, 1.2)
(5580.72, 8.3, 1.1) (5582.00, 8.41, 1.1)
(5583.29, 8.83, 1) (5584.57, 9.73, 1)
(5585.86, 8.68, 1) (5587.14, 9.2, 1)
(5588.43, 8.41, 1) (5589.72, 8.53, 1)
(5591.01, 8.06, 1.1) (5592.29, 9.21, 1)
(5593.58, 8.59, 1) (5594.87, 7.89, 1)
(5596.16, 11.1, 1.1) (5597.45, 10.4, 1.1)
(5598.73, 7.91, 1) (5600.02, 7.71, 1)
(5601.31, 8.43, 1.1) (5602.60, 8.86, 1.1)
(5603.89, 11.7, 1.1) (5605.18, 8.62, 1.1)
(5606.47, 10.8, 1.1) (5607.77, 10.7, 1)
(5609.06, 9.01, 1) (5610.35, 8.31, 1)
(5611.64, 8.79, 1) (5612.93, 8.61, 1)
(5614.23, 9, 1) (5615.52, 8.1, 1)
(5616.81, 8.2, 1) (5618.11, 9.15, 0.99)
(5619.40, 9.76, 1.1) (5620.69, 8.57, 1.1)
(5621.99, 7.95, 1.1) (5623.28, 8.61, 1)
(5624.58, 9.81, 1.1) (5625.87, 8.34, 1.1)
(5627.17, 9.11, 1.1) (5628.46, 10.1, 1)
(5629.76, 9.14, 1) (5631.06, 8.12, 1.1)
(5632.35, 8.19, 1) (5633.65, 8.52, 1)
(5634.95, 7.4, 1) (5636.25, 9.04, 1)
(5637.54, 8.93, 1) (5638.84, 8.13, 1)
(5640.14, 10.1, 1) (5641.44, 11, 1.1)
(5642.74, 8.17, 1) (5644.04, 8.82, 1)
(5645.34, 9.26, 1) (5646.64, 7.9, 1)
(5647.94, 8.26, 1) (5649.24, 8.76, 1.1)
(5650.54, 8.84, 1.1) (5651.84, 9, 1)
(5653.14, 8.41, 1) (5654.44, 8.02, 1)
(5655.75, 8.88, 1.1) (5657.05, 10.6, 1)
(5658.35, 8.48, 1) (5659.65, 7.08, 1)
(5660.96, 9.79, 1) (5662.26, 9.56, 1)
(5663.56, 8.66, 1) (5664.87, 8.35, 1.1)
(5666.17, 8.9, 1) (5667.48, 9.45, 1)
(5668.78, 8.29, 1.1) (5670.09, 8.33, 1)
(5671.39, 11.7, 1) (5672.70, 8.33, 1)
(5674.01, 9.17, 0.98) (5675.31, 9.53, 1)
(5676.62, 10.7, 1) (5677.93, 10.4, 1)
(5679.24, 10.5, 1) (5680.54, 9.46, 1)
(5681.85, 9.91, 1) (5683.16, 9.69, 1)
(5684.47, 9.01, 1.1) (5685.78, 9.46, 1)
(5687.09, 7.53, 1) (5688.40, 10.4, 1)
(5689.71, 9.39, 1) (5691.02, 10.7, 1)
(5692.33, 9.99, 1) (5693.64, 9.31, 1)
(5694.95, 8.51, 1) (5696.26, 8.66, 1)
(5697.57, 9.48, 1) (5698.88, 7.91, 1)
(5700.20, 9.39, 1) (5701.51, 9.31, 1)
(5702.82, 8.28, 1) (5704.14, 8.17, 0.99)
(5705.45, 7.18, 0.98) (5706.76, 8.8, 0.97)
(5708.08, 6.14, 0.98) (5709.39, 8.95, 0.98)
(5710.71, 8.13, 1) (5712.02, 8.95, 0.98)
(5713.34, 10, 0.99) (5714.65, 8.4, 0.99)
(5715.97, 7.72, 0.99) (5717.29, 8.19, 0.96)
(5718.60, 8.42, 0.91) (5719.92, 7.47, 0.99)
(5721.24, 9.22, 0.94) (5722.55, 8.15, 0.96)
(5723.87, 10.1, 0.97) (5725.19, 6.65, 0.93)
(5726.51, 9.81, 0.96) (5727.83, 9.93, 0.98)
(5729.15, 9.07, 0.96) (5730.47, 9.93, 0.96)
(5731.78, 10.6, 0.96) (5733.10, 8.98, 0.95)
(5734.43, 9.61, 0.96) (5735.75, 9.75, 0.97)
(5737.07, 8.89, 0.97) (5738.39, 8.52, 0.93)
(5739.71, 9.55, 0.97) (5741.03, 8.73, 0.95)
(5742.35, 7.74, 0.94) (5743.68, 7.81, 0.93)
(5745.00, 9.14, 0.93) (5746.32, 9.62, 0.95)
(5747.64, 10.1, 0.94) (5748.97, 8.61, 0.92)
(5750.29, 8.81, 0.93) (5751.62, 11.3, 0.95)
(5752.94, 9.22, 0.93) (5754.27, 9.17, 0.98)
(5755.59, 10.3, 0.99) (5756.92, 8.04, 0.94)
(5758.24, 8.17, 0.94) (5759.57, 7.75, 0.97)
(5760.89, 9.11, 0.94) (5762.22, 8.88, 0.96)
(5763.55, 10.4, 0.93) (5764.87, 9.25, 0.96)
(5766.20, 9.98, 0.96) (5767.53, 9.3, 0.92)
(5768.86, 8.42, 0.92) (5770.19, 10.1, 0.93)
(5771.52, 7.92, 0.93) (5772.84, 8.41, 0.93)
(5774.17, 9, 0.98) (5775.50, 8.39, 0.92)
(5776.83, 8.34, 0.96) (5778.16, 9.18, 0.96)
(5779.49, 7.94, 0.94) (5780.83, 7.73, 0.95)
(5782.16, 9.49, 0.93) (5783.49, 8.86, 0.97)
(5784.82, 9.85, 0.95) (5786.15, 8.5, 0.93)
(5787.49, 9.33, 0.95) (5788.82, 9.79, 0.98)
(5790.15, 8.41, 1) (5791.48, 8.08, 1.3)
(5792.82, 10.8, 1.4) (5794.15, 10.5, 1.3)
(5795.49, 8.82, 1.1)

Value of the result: 0.5 angstrom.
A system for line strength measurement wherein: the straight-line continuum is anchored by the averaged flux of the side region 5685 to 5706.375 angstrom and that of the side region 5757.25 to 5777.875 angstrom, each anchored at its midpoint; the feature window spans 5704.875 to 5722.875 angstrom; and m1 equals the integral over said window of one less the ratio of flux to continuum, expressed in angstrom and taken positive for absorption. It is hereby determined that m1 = 1.4 angstrom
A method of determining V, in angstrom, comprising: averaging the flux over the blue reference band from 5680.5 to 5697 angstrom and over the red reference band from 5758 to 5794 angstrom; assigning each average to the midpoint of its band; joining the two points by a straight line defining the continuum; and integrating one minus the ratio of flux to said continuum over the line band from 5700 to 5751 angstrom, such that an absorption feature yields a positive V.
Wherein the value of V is 2.3 angstrom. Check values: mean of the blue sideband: 9.38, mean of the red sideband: 8.97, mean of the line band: 8.79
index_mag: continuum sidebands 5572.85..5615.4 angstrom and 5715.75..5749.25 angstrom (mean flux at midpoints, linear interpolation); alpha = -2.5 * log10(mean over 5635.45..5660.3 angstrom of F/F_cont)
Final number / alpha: 0.03 mag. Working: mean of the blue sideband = 9.08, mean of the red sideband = 8.95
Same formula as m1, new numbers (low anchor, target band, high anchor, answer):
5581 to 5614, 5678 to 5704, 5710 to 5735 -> -1.1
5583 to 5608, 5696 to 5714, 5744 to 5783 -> 1.1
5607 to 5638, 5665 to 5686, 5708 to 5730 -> -2.0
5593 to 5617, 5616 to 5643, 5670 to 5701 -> 1.0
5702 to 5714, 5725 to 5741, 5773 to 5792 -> -1.6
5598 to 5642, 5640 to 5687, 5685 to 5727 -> -1.7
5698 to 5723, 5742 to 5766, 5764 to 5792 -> -1.1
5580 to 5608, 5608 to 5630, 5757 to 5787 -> 0.4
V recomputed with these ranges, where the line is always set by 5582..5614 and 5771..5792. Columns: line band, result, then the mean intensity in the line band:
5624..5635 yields 0.24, 8.81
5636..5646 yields -0.22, 9.19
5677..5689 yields -0.96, 9.61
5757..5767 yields -0.31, 9.02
